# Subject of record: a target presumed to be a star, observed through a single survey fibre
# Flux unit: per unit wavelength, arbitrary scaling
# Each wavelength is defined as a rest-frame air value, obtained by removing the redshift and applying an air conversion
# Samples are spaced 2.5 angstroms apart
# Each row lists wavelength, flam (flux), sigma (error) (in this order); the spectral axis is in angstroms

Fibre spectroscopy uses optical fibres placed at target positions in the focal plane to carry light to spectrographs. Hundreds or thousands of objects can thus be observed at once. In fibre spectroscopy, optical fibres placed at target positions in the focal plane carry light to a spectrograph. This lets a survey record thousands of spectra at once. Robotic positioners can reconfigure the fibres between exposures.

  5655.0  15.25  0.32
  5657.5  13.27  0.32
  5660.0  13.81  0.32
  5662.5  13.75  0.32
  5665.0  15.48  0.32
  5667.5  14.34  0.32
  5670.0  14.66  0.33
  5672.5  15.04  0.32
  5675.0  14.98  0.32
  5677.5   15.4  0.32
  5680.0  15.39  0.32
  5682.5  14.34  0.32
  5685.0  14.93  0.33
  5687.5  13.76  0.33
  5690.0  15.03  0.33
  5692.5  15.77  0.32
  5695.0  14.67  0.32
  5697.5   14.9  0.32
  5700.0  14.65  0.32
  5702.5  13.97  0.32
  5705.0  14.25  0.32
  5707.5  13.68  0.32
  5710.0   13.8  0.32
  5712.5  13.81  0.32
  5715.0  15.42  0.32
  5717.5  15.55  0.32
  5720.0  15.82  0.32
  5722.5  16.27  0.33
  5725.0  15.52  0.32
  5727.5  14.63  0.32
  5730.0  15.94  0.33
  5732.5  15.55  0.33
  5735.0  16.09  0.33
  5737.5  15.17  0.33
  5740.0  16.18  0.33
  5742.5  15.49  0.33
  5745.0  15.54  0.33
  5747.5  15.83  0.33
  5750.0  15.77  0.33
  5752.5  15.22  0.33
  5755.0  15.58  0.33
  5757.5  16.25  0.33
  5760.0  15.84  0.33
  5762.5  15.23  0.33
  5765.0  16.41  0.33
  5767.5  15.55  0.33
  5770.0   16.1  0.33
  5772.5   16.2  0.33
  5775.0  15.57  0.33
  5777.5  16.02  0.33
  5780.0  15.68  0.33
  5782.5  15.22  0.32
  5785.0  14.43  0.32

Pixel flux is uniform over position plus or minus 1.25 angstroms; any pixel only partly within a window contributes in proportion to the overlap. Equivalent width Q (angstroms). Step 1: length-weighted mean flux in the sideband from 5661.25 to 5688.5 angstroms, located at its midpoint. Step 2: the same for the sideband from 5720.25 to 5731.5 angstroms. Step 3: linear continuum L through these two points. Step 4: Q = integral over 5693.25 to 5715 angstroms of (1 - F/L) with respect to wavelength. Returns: 1.3 angstroms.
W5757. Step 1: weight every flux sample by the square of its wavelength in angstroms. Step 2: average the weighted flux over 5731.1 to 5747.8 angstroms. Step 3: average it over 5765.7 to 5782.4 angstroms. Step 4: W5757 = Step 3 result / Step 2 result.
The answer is 1.02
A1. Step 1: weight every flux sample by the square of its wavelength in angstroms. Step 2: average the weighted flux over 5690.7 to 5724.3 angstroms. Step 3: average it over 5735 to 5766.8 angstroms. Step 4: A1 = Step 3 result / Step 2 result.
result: 1.08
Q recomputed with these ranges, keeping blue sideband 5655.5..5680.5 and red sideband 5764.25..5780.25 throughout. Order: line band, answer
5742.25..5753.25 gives 0.02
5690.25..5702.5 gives 0.06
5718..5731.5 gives -0.27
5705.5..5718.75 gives 0.64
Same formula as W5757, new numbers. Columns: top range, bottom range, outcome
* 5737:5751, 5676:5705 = 1.08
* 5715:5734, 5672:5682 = 1.05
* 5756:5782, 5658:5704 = 1.11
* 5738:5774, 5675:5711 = 1.10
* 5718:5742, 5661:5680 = 1.08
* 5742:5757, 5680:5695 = 1.08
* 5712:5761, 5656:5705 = 1.09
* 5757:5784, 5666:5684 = 1.10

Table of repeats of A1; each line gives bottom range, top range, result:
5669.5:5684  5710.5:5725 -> 1.04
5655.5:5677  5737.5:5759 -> 1.12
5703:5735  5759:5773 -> 1.07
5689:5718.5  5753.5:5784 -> 1.11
